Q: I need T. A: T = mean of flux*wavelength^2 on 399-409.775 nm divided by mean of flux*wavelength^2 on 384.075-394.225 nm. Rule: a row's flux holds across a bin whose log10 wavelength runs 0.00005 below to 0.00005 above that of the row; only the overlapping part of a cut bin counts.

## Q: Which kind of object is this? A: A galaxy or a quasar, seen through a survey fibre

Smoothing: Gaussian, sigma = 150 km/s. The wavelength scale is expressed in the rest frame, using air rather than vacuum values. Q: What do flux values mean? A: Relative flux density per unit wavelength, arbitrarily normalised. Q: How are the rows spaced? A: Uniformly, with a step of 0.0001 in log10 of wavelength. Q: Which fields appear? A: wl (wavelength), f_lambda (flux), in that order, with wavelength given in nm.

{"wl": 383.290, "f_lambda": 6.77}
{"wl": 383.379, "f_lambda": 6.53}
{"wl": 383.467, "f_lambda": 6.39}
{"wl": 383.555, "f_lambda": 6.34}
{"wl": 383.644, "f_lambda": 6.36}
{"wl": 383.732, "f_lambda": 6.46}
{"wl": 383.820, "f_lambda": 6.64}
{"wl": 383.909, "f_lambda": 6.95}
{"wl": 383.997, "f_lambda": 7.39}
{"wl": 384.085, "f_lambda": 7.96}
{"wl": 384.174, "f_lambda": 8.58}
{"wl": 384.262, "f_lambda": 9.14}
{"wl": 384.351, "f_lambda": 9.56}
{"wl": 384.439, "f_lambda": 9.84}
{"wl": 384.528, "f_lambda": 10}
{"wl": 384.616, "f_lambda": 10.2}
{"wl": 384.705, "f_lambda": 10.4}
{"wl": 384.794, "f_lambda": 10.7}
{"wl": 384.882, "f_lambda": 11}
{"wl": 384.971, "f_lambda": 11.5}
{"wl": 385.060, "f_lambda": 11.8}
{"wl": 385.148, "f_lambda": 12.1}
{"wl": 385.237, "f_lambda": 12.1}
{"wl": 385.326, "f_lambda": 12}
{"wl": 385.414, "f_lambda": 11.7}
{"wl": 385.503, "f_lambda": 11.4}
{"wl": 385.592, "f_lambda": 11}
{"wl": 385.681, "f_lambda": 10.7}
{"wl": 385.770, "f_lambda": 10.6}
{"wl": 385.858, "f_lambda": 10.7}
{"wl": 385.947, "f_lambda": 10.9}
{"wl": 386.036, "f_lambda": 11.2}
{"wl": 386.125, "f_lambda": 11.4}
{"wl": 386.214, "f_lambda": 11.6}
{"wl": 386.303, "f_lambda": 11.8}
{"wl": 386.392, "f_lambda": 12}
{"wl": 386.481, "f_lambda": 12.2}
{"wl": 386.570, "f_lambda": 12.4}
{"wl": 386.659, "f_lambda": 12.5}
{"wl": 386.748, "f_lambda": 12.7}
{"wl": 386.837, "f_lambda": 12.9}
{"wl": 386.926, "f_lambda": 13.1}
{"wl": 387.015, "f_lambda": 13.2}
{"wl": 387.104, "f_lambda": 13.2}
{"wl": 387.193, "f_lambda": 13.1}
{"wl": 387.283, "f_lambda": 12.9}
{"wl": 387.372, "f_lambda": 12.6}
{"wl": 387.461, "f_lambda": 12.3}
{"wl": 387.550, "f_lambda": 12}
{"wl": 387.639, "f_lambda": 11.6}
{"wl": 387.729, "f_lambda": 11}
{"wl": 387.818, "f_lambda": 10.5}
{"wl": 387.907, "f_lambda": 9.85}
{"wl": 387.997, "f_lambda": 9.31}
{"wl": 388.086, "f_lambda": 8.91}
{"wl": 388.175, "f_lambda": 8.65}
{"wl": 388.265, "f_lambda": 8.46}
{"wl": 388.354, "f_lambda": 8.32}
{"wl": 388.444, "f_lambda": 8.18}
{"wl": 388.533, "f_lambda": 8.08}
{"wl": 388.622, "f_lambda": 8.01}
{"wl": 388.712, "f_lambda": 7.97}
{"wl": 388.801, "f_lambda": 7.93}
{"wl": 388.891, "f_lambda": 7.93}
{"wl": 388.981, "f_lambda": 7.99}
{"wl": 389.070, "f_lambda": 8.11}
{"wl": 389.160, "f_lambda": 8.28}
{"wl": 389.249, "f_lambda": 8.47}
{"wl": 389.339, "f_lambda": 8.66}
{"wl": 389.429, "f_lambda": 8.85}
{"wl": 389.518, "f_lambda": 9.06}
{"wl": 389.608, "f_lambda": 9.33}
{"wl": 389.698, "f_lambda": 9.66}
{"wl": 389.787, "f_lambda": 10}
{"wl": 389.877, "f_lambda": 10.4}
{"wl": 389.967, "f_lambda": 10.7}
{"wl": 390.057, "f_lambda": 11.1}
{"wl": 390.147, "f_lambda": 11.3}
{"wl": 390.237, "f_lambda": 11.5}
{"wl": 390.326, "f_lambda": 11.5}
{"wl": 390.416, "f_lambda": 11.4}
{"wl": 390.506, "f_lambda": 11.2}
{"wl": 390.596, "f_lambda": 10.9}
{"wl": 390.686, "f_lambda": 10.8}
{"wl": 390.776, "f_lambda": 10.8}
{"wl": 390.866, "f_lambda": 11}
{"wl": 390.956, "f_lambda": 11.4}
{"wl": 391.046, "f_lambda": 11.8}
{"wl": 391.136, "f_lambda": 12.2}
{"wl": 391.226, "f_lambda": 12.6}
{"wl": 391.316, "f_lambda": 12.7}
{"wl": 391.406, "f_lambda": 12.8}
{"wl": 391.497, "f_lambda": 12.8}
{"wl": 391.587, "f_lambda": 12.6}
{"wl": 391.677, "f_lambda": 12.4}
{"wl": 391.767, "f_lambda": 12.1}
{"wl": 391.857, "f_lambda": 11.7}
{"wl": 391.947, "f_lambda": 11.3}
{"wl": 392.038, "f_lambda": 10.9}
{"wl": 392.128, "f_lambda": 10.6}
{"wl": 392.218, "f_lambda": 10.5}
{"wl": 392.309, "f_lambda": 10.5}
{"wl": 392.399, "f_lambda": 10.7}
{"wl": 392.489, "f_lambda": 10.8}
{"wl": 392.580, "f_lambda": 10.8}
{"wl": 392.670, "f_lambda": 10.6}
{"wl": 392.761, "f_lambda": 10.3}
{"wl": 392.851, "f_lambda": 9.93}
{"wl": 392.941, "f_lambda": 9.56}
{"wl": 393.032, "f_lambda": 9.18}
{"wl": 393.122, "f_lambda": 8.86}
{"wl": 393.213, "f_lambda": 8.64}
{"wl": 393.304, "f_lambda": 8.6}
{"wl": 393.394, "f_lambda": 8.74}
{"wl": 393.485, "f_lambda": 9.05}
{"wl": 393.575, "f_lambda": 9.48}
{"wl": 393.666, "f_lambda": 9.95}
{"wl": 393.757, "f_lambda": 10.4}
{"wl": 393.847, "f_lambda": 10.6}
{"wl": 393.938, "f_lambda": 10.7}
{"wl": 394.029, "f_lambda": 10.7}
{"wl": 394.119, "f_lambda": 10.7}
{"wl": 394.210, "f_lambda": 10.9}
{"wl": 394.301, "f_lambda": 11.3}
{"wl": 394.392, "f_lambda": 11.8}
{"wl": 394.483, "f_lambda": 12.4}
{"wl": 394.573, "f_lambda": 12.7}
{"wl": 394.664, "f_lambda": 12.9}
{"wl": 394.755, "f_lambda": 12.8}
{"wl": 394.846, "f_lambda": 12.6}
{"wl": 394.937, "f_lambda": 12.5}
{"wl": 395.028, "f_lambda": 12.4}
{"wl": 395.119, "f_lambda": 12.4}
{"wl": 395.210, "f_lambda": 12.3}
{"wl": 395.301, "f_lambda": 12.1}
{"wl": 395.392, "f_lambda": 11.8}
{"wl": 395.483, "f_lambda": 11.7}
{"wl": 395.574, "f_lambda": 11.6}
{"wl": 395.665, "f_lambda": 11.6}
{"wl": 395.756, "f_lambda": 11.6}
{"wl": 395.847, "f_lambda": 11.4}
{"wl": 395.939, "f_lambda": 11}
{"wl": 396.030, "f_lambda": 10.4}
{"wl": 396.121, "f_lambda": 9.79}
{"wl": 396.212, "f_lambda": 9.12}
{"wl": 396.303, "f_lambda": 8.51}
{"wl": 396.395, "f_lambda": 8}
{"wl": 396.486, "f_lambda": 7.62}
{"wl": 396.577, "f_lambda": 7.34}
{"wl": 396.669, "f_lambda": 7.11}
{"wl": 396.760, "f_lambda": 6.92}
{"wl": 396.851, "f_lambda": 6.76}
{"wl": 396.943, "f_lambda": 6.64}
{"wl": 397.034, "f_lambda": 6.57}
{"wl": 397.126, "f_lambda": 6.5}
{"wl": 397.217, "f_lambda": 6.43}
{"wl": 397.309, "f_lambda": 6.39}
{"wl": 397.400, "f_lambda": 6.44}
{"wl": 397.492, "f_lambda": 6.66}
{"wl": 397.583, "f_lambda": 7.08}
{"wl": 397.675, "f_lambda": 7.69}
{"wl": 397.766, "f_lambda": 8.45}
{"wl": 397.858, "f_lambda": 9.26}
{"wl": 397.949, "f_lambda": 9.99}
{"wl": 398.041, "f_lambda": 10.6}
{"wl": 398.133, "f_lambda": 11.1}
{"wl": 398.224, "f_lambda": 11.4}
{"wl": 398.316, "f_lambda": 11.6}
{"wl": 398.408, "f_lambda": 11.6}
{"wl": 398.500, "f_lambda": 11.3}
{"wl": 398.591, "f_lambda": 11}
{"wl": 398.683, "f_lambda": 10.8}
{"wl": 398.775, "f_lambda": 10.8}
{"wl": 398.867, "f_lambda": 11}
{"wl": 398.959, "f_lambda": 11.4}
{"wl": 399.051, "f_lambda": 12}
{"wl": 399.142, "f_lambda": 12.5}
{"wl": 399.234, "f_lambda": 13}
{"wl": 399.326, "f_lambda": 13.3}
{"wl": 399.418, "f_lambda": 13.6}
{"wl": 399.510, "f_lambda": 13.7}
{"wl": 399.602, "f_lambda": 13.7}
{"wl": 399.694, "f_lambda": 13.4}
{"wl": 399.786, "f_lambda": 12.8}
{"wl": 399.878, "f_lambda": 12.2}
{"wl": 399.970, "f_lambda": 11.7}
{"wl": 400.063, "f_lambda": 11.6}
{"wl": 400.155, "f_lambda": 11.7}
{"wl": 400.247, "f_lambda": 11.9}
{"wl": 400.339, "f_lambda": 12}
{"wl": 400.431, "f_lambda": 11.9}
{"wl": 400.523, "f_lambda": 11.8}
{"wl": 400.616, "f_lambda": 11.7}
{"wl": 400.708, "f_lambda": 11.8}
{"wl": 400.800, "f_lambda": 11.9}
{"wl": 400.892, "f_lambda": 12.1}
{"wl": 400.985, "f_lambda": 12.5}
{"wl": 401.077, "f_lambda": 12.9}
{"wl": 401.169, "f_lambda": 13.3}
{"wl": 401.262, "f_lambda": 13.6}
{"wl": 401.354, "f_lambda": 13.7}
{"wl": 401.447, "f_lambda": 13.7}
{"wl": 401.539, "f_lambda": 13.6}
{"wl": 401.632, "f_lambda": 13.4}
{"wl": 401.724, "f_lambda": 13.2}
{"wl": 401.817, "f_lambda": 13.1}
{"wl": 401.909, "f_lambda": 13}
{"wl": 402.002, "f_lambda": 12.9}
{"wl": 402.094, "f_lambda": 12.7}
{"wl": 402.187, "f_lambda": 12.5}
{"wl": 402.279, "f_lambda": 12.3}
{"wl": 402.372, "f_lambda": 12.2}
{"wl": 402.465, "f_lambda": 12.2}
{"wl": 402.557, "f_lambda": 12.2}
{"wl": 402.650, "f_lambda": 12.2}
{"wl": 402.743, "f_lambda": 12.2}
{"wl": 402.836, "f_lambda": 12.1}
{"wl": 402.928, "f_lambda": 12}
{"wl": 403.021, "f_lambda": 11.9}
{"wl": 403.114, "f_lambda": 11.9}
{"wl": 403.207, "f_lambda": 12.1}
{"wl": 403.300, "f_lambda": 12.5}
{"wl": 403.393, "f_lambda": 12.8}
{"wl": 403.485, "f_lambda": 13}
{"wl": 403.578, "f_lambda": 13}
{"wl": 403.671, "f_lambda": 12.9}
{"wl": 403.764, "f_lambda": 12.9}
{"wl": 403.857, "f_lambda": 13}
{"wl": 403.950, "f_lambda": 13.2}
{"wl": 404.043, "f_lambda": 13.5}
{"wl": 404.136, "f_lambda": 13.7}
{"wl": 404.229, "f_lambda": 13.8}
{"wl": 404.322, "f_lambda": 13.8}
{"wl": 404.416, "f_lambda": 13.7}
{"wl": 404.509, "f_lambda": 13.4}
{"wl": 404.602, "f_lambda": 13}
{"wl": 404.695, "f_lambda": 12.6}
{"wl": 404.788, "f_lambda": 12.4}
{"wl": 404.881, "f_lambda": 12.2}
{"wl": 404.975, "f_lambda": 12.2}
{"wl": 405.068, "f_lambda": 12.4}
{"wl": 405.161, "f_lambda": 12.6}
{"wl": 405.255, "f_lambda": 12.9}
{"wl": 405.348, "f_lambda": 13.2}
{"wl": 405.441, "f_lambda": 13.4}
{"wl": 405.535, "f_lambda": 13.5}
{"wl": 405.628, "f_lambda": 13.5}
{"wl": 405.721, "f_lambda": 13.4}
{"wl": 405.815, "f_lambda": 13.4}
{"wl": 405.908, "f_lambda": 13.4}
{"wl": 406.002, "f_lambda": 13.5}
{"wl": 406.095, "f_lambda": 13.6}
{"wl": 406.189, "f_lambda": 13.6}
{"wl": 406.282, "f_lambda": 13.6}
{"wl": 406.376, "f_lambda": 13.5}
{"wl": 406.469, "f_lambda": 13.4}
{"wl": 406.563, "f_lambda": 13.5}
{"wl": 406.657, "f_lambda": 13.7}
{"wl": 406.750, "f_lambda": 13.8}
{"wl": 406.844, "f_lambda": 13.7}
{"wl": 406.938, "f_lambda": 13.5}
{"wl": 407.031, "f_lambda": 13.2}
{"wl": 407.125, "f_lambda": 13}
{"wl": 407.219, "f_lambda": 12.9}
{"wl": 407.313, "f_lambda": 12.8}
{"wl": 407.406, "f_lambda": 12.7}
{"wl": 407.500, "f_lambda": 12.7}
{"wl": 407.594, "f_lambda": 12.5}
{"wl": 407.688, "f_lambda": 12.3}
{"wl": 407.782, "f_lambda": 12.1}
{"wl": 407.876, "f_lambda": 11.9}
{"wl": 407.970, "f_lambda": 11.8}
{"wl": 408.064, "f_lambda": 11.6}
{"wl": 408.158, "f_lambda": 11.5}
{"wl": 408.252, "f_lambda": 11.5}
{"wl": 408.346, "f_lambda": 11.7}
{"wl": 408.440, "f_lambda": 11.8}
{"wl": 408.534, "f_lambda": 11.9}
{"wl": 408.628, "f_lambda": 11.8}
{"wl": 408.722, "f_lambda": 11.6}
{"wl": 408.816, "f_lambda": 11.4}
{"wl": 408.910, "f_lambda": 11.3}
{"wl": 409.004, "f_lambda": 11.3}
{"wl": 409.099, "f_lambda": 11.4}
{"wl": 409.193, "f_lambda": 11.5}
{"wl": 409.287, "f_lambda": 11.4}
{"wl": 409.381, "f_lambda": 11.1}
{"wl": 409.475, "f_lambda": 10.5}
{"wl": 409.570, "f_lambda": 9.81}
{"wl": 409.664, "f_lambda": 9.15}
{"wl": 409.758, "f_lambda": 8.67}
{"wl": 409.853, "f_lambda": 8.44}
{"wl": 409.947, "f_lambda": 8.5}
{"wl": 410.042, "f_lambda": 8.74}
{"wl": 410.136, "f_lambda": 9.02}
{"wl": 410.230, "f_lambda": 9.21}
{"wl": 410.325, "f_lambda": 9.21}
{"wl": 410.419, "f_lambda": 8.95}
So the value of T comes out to 1.28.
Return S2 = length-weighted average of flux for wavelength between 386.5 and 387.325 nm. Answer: 12.9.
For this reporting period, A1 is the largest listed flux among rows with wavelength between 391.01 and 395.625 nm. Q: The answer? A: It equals 12.9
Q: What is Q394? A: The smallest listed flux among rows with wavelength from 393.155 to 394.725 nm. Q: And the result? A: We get 8.6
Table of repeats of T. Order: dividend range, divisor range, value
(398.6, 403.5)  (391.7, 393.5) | 1.27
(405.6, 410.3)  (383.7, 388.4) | 1.23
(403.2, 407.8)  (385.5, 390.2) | 1.37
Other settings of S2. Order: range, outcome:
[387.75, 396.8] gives 10.4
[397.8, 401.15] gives 11.9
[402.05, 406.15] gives 12.8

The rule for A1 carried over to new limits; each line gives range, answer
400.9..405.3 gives 13.8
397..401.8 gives 13.7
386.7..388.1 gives 13.2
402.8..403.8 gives 13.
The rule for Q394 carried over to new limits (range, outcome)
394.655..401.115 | 6.39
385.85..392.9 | 7.93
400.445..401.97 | 11.7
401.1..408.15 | 11.6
